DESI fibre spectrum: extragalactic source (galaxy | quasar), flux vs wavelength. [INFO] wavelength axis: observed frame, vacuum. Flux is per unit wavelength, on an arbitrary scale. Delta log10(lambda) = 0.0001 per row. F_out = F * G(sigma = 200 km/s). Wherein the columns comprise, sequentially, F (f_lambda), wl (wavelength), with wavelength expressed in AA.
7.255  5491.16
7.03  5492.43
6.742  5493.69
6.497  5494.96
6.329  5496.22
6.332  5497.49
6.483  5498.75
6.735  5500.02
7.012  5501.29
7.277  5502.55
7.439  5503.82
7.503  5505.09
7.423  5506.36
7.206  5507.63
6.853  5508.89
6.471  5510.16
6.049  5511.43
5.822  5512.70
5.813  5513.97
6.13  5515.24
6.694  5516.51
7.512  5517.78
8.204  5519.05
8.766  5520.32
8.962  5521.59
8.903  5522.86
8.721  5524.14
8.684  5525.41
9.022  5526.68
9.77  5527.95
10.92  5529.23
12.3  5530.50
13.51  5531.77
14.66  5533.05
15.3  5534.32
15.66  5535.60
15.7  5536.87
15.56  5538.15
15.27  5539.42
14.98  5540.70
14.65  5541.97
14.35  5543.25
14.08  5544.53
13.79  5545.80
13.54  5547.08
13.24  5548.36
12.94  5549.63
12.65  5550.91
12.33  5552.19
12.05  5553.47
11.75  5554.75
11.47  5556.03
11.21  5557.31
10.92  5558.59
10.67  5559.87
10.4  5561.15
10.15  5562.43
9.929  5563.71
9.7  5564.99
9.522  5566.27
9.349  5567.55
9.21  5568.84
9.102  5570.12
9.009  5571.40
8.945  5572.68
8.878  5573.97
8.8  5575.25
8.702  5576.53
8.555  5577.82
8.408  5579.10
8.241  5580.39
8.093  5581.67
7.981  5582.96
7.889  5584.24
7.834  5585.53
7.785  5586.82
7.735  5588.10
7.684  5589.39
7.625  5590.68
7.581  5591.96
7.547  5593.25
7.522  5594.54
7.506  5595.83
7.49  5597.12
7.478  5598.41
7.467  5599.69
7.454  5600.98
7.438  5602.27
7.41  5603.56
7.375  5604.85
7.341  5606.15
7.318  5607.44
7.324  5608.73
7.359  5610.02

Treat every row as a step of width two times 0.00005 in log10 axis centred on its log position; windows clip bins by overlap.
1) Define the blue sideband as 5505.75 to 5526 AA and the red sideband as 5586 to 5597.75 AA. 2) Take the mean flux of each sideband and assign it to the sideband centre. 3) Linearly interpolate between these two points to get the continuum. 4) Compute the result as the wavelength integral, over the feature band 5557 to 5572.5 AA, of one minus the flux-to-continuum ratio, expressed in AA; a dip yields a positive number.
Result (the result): -4.8 AA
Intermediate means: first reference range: 7.39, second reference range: 7.61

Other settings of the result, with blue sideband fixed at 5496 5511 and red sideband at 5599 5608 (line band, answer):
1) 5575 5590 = -1.7 AA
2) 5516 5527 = -2.2 AA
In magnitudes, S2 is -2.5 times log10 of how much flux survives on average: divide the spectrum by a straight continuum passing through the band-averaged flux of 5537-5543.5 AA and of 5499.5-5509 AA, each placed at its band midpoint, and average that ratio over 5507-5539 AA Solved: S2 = 0.18 mag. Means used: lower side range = 7.21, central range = 9.77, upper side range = 15.1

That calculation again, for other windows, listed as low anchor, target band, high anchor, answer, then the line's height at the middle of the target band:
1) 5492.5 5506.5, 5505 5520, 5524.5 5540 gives 0.33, 9.29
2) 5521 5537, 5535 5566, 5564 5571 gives -0.22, 10.4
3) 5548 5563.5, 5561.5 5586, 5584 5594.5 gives 0.07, 9.49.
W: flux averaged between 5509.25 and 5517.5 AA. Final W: 6.24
